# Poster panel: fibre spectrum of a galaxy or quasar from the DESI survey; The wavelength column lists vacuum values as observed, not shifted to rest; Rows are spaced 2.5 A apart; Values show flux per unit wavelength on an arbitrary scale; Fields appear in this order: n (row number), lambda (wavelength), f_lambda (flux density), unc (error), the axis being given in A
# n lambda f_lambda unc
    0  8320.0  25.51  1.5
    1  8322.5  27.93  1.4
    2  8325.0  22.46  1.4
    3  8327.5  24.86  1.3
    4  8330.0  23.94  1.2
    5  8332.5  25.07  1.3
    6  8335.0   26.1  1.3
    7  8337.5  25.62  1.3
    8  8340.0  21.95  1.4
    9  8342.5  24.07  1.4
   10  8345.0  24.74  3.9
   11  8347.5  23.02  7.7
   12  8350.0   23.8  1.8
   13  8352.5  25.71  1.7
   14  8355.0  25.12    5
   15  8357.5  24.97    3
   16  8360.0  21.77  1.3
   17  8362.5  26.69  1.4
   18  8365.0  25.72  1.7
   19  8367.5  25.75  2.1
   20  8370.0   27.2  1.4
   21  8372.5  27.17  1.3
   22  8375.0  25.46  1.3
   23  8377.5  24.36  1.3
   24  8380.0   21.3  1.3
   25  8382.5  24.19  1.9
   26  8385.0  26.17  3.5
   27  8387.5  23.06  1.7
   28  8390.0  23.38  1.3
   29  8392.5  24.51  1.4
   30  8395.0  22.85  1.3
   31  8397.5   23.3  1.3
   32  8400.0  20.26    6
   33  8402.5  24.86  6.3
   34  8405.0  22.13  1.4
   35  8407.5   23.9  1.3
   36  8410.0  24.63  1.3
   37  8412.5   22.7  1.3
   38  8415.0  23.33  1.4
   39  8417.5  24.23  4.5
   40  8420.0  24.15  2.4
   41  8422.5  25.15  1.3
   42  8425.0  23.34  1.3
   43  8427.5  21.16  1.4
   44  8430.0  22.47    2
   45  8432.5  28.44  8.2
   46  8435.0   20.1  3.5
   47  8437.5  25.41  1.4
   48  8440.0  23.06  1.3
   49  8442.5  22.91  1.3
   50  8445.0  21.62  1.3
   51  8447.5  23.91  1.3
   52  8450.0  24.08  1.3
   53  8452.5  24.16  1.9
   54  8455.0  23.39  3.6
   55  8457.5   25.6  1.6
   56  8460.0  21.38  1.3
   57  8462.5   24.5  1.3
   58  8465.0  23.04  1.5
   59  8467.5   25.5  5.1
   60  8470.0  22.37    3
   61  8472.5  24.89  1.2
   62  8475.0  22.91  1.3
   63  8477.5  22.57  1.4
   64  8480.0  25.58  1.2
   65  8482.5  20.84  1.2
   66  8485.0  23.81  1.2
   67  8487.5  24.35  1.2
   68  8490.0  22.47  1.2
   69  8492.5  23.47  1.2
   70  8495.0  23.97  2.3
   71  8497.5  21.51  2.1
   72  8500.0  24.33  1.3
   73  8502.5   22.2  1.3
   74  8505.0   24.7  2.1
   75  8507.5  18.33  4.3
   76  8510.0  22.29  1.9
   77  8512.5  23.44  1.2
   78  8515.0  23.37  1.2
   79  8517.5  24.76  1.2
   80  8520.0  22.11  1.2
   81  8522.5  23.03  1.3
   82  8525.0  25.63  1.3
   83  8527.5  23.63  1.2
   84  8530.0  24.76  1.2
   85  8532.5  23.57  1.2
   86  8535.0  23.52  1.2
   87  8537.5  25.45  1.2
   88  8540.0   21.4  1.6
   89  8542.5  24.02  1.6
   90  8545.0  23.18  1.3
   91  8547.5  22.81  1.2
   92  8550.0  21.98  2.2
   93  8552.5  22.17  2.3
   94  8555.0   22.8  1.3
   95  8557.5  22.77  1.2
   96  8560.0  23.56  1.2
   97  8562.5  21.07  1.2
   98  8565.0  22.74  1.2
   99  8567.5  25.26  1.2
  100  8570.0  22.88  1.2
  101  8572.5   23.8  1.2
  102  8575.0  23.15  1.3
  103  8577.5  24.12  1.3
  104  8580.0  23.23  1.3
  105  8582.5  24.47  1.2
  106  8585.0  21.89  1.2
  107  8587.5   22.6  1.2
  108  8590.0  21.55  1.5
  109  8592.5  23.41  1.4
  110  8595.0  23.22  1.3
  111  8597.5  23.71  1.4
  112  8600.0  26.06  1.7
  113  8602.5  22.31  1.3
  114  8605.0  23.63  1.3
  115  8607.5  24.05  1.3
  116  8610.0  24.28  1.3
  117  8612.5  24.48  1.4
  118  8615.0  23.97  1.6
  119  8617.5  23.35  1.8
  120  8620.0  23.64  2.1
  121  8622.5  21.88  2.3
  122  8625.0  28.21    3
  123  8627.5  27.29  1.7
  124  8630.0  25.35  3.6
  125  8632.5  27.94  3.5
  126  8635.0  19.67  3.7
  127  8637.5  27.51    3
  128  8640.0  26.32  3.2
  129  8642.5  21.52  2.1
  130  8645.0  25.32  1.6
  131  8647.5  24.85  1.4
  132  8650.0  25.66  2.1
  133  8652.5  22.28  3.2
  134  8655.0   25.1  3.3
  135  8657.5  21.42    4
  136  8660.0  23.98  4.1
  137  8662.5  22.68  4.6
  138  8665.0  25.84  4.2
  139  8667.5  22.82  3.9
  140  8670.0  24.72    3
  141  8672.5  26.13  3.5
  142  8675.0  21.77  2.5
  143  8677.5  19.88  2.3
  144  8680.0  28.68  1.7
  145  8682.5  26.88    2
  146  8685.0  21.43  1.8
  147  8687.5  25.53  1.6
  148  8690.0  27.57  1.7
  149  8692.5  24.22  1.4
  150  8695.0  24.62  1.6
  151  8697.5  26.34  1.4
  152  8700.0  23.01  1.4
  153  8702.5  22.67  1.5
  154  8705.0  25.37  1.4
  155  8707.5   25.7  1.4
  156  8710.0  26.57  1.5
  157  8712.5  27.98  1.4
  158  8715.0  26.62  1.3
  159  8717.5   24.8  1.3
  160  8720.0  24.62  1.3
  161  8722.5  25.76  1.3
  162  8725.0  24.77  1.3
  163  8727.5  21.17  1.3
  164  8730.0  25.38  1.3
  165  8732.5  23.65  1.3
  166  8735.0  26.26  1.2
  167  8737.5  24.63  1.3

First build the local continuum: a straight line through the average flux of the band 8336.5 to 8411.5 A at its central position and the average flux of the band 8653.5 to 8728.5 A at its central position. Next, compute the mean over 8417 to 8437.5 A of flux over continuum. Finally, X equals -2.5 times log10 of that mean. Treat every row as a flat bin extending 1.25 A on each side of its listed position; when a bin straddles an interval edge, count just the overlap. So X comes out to 0.03 mag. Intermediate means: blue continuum 24.2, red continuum 24.6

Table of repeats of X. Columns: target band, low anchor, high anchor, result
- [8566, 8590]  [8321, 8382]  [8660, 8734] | 0.06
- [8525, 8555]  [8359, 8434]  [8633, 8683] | 0.03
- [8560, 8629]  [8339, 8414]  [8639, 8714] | 0.03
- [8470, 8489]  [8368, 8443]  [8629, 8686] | 0.02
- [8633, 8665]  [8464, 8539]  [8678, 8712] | 0.03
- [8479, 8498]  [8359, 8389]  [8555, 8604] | 0.03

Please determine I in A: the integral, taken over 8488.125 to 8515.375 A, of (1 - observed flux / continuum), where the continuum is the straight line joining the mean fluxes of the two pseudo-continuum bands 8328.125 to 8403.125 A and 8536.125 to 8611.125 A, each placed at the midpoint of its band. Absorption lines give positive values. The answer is 1.0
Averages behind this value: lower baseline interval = 24.4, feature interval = 22.8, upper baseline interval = 23.3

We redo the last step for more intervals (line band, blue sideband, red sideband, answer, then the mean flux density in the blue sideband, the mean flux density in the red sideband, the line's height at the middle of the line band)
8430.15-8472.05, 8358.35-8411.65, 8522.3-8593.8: 0.3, 24.2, 23.3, 23.9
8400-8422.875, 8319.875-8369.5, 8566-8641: 0.9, 24.8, 24.1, 24.6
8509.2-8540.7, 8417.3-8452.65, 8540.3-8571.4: -0.8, 23.6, 22.9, 23.1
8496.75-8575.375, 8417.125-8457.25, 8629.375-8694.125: 2.7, 23.6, 24.4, 24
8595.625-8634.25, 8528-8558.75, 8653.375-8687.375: -1.5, 23.2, 24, 23.6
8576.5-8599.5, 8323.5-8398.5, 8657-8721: 1.3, 24.5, 24.7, 24.7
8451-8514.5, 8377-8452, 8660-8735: 1.4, 23.5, 24.7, 23.8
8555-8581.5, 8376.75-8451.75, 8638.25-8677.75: 0.6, 23.5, 23.9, 23.8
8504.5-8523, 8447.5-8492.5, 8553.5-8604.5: 0.6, 23.6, 23.2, 23.5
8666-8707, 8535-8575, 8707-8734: 0.4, 23.1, 25.2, 24.7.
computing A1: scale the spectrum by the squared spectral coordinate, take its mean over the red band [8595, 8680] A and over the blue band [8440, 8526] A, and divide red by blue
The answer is 1.1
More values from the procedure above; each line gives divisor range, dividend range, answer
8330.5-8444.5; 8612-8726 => 1.10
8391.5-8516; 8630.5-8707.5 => 1.10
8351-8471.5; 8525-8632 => 1.03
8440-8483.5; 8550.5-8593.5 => 1.01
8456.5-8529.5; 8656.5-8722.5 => 1.11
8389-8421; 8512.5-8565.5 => 1.03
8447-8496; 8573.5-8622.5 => 1.02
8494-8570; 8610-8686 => 1.08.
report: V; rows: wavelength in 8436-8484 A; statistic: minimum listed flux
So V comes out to 20.84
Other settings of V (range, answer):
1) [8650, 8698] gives 19.88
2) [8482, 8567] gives 18.33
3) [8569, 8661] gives 19.67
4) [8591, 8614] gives 22.31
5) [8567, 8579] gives 22.88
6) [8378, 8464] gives 20.1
